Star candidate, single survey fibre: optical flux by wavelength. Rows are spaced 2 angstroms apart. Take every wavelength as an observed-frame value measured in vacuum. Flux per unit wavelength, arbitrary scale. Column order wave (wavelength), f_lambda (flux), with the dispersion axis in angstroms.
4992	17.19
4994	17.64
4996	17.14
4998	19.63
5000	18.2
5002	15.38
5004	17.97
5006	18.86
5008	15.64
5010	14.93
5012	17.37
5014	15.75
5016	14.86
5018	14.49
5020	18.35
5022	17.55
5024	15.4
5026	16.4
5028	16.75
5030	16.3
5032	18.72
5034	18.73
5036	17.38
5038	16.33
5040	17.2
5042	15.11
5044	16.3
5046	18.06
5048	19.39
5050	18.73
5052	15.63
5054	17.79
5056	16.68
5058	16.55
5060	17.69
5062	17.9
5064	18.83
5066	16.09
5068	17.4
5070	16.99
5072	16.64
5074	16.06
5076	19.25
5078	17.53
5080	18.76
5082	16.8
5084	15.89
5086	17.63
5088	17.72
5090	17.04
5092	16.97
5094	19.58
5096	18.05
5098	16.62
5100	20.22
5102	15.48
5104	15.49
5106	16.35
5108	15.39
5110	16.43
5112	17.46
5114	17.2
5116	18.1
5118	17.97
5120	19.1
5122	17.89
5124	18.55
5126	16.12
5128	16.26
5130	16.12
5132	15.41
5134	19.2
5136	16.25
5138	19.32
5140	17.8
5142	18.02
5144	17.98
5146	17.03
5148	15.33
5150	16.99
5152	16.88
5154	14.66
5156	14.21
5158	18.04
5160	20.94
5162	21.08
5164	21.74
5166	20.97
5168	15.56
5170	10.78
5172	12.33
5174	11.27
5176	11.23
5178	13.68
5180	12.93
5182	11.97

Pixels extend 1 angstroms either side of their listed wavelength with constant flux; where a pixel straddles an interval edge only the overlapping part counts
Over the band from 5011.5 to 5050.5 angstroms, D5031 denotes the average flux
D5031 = 16.9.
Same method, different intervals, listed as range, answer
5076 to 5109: 17.3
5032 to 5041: 17.6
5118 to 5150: 17.4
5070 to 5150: 17.3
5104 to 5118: 16.8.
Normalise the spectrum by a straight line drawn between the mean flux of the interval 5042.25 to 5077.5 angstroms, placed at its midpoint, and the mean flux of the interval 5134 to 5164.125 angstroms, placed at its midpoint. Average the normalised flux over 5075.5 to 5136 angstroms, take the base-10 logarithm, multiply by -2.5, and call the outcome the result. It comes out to 0.013 mag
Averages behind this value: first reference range 17.4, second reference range 17.7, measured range 17.3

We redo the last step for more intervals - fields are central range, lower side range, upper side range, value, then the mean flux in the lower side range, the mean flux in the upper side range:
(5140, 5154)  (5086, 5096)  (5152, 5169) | 0.08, 17.8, 18.3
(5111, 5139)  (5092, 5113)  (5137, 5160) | -0.02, 17.1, 17.1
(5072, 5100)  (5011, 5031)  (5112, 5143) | -0.03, 16.3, 17.6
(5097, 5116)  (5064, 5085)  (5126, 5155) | 0.02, 17.2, 16.9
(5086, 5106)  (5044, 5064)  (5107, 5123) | 0.00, 17.6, 17.4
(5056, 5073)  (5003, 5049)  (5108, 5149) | -0.01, 16.9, 17.3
